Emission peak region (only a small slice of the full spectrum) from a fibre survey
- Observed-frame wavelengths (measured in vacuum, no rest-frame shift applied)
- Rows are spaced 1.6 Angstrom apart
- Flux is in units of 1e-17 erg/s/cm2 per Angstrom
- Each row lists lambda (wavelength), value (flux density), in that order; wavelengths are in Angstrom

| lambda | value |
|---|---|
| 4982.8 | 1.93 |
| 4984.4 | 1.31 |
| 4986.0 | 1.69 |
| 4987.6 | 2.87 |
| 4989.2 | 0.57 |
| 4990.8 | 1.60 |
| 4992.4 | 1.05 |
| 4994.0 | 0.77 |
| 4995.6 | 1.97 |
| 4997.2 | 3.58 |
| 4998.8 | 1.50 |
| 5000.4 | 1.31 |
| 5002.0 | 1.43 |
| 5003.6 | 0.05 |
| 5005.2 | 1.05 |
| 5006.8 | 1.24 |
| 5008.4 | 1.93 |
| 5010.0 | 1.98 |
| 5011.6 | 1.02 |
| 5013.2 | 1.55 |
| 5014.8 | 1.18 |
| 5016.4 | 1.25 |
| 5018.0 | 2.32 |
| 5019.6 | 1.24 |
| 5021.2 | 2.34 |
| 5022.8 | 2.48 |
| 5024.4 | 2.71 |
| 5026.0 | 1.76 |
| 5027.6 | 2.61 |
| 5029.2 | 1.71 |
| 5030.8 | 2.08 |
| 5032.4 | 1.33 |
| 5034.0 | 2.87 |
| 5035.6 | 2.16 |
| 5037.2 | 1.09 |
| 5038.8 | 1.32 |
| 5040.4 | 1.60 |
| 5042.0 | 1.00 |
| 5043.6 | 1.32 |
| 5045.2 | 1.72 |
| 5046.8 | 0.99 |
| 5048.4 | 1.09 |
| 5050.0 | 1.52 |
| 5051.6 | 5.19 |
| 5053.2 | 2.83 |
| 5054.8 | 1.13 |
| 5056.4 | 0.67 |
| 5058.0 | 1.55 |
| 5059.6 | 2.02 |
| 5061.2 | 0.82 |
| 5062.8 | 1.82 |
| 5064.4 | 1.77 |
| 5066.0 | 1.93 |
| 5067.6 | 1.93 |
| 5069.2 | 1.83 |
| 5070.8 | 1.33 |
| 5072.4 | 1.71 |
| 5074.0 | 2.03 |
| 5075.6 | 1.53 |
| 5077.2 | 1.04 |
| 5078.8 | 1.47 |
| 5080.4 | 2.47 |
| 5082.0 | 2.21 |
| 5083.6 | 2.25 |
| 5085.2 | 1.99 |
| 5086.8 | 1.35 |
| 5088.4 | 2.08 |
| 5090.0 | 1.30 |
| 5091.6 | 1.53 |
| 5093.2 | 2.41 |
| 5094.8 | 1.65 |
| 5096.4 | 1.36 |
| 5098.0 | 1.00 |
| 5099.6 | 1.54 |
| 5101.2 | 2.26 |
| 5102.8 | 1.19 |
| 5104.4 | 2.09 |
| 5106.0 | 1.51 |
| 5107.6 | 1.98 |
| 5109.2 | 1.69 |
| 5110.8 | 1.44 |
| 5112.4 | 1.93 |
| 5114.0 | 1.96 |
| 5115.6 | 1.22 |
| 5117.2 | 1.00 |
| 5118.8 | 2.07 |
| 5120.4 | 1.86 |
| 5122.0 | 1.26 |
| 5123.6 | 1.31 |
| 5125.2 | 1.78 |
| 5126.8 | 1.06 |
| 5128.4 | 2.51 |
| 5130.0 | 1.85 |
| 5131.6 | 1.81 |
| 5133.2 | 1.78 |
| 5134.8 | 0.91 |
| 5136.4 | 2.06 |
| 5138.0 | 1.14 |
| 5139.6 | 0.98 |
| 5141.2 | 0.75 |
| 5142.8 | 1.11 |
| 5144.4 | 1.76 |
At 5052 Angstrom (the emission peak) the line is Hgamma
